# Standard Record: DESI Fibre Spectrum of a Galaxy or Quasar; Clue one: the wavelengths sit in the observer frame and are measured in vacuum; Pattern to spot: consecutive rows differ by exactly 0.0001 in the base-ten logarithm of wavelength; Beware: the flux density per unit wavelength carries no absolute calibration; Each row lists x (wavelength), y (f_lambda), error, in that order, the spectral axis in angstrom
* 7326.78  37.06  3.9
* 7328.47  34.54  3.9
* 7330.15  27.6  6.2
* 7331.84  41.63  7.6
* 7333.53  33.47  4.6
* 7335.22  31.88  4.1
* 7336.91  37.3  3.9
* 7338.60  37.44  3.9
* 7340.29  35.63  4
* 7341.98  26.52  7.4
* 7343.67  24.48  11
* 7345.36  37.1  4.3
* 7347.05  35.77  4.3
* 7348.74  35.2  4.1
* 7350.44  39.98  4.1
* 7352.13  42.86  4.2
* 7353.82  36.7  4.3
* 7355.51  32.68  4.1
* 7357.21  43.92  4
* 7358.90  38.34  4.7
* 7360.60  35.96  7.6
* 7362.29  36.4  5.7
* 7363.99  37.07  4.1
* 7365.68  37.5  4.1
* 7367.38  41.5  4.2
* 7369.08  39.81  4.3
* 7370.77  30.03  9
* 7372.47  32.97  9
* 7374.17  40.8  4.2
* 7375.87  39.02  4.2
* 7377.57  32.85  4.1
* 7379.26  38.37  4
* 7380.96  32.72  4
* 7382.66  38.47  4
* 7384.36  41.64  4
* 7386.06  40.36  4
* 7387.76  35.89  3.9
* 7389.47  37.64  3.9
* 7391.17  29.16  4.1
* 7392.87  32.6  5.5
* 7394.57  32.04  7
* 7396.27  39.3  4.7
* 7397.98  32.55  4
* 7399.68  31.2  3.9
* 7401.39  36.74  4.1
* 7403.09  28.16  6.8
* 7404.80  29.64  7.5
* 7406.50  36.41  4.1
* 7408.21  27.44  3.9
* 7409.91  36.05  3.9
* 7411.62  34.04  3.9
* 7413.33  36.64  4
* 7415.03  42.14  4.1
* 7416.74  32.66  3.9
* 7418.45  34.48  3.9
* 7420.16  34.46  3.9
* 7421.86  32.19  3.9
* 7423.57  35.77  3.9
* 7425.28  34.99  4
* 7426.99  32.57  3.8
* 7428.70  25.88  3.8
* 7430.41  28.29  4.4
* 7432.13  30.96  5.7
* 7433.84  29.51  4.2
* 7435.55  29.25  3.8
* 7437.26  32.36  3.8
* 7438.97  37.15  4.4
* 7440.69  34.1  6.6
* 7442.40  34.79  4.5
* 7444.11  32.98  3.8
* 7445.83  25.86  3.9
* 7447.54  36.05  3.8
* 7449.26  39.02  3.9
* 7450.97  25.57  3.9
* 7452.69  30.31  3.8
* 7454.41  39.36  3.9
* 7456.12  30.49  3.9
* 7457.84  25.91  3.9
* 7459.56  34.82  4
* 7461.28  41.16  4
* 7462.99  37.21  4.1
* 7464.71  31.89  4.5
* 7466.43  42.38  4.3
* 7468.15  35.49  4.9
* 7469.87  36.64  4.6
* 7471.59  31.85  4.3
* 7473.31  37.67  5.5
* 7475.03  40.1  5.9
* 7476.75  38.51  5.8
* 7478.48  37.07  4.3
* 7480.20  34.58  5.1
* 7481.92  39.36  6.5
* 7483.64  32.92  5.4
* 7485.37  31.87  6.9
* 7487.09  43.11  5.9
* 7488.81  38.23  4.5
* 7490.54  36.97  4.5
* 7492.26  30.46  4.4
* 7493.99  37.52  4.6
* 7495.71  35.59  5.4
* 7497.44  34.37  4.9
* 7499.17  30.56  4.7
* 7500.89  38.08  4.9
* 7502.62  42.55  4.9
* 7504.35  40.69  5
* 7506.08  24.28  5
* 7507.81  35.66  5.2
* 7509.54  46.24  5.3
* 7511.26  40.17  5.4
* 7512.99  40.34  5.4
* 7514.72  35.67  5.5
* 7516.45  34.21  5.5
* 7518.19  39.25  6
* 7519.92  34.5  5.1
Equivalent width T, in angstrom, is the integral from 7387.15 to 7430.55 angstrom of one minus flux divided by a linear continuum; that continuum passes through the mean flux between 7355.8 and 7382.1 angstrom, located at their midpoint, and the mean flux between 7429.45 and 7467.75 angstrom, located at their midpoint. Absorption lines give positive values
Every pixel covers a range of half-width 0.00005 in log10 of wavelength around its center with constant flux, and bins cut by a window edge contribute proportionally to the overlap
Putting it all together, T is 2.00 angstrom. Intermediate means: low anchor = 37.1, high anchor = 33.2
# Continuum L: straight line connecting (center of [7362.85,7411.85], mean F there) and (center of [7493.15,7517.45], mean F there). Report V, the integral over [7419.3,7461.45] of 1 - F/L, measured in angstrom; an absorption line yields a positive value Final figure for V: 4.2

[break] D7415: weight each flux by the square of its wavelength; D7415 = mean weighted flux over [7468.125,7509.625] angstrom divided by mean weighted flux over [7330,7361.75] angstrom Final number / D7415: 1.1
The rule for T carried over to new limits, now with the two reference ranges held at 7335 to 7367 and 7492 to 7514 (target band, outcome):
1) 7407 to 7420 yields 0.57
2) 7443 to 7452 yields 1.13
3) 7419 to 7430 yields 1.19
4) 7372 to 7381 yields -0.08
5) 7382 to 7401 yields 0.40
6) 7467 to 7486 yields 0.28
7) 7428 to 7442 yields 2.06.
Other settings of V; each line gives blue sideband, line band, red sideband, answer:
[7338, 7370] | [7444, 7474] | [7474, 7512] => 2.09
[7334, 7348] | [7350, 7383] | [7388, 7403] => -3.82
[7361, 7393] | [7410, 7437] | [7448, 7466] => 1.57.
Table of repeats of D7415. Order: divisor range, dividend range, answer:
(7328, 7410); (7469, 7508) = 1.05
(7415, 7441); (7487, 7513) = 1.15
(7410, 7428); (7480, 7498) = 1.05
